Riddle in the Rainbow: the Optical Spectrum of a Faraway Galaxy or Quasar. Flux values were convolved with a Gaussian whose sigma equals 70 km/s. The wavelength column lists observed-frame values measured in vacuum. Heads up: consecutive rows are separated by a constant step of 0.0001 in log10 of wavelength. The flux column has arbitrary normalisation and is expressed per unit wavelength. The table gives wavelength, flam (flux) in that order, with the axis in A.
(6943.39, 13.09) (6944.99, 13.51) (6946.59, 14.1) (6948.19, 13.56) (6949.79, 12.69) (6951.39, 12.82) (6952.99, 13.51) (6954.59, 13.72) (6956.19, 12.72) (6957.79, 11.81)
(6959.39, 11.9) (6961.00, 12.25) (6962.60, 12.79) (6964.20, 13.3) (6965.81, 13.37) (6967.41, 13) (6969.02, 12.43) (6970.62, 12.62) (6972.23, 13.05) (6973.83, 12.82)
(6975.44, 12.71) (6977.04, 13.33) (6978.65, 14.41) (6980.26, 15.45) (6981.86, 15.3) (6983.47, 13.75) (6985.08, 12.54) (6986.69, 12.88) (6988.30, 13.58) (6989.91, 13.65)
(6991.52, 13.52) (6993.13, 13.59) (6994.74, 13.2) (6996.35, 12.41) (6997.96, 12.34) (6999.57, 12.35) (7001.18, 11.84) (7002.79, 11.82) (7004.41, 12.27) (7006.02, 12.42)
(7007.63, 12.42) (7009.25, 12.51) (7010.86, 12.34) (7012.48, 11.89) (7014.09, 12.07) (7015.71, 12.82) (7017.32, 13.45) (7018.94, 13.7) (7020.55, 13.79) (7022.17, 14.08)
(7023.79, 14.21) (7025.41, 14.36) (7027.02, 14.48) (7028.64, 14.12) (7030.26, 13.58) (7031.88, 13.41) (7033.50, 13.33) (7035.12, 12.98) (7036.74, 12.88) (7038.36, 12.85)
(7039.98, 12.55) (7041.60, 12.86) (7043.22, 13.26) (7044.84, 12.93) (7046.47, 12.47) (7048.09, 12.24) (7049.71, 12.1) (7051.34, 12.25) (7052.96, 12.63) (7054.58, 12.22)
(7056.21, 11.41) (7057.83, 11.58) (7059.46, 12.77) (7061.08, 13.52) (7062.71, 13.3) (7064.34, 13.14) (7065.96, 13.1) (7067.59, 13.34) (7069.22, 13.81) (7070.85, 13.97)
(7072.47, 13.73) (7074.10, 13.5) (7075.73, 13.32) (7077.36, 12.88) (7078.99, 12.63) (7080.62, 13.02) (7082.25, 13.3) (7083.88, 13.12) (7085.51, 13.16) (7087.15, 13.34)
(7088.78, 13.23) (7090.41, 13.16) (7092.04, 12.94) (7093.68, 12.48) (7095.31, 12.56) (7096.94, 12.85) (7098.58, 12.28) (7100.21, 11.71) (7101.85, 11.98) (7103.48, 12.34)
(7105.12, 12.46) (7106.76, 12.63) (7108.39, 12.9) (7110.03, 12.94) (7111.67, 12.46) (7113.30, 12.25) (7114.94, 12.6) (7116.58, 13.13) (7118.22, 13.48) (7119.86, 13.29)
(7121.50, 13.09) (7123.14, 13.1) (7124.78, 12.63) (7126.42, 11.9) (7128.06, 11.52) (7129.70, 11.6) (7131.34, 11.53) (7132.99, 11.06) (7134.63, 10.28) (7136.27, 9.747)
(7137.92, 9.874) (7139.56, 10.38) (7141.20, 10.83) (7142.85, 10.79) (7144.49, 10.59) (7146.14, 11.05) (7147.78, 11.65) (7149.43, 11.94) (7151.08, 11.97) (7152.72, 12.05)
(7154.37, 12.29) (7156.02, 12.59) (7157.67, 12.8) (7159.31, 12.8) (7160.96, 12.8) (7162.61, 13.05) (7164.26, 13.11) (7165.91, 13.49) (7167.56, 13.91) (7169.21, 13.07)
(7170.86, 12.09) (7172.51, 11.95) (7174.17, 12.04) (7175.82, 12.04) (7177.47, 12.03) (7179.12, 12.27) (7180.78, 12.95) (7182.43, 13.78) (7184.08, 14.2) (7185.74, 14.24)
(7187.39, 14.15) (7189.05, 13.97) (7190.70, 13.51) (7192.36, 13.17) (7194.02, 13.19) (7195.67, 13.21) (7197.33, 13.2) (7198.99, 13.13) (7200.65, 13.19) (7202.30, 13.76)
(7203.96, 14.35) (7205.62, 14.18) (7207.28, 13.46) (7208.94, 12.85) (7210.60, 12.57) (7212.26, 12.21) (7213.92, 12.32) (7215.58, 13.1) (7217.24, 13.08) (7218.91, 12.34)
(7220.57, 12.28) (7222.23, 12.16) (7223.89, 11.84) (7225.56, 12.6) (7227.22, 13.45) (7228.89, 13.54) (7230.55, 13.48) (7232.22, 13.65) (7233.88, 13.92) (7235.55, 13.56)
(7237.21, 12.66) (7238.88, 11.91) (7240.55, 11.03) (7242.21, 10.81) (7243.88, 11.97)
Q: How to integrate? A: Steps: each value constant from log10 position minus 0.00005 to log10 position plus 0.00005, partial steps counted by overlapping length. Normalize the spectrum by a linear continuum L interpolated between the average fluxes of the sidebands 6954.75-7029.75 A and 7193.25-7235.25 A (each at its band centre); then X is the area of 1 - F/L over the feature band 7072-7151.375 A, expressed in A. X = 5.0 A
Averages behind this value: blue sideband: 13.1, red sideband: 13.1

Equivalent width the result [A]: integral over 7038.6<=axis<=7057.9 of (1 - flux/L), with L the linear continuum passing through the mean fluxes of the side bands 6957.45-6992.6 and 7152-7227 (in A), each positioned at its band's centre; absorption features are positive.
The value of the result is 1.1 A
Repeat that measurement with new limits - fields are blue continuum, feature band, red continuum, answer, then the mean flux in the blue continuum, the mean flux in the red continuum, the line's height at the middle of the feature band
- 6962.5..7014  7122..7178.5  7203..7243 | 4.2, 13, 12.8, 12.9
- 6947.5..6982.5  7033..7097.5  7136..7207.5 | -0.1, 13.2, 12.6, 12.9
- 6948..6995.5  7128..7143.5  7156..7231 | 2.8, 13.2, 13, 13.1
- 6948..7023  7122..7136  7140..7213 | 1.3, 13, 12.8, 12.8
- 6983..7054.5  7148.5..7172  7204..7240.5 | 0.4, 13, 12.9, 12.9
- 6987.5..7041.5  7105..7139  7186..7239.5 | 2.6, 13.1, 13.1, 13.1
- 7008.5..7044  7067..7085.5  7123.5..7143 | -1.6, 13.3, 11.1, 12.2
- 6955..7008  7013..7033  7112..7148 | -1.6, 13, 11.7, 12.6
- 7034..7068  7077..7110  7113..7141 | -1.5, 12.7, 11.8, 12.2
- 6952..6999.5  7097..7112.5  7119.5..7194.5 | 0.1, 13.2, 12.3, 12.6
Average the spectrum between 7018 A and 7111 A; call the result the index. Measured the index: 13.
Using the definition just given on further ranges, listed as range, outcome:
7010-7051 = 13.1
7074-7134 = 12.6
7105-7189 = 12.3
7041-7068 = 12.6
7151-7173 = 12.8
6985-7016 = 12.6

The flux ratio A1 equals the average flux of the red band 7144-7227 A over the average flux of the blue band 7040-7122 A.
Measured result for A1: 1.00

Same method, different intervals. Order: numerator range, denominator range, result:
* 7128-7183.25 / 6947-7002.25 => 0.91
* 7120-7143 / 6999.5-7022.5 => 0.90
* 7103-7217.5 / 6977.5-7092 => 0.96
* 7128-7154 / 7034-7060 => 0.88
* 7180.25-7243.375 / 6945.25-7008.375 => 1.00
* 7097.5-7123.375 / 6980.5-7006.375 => 0.97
